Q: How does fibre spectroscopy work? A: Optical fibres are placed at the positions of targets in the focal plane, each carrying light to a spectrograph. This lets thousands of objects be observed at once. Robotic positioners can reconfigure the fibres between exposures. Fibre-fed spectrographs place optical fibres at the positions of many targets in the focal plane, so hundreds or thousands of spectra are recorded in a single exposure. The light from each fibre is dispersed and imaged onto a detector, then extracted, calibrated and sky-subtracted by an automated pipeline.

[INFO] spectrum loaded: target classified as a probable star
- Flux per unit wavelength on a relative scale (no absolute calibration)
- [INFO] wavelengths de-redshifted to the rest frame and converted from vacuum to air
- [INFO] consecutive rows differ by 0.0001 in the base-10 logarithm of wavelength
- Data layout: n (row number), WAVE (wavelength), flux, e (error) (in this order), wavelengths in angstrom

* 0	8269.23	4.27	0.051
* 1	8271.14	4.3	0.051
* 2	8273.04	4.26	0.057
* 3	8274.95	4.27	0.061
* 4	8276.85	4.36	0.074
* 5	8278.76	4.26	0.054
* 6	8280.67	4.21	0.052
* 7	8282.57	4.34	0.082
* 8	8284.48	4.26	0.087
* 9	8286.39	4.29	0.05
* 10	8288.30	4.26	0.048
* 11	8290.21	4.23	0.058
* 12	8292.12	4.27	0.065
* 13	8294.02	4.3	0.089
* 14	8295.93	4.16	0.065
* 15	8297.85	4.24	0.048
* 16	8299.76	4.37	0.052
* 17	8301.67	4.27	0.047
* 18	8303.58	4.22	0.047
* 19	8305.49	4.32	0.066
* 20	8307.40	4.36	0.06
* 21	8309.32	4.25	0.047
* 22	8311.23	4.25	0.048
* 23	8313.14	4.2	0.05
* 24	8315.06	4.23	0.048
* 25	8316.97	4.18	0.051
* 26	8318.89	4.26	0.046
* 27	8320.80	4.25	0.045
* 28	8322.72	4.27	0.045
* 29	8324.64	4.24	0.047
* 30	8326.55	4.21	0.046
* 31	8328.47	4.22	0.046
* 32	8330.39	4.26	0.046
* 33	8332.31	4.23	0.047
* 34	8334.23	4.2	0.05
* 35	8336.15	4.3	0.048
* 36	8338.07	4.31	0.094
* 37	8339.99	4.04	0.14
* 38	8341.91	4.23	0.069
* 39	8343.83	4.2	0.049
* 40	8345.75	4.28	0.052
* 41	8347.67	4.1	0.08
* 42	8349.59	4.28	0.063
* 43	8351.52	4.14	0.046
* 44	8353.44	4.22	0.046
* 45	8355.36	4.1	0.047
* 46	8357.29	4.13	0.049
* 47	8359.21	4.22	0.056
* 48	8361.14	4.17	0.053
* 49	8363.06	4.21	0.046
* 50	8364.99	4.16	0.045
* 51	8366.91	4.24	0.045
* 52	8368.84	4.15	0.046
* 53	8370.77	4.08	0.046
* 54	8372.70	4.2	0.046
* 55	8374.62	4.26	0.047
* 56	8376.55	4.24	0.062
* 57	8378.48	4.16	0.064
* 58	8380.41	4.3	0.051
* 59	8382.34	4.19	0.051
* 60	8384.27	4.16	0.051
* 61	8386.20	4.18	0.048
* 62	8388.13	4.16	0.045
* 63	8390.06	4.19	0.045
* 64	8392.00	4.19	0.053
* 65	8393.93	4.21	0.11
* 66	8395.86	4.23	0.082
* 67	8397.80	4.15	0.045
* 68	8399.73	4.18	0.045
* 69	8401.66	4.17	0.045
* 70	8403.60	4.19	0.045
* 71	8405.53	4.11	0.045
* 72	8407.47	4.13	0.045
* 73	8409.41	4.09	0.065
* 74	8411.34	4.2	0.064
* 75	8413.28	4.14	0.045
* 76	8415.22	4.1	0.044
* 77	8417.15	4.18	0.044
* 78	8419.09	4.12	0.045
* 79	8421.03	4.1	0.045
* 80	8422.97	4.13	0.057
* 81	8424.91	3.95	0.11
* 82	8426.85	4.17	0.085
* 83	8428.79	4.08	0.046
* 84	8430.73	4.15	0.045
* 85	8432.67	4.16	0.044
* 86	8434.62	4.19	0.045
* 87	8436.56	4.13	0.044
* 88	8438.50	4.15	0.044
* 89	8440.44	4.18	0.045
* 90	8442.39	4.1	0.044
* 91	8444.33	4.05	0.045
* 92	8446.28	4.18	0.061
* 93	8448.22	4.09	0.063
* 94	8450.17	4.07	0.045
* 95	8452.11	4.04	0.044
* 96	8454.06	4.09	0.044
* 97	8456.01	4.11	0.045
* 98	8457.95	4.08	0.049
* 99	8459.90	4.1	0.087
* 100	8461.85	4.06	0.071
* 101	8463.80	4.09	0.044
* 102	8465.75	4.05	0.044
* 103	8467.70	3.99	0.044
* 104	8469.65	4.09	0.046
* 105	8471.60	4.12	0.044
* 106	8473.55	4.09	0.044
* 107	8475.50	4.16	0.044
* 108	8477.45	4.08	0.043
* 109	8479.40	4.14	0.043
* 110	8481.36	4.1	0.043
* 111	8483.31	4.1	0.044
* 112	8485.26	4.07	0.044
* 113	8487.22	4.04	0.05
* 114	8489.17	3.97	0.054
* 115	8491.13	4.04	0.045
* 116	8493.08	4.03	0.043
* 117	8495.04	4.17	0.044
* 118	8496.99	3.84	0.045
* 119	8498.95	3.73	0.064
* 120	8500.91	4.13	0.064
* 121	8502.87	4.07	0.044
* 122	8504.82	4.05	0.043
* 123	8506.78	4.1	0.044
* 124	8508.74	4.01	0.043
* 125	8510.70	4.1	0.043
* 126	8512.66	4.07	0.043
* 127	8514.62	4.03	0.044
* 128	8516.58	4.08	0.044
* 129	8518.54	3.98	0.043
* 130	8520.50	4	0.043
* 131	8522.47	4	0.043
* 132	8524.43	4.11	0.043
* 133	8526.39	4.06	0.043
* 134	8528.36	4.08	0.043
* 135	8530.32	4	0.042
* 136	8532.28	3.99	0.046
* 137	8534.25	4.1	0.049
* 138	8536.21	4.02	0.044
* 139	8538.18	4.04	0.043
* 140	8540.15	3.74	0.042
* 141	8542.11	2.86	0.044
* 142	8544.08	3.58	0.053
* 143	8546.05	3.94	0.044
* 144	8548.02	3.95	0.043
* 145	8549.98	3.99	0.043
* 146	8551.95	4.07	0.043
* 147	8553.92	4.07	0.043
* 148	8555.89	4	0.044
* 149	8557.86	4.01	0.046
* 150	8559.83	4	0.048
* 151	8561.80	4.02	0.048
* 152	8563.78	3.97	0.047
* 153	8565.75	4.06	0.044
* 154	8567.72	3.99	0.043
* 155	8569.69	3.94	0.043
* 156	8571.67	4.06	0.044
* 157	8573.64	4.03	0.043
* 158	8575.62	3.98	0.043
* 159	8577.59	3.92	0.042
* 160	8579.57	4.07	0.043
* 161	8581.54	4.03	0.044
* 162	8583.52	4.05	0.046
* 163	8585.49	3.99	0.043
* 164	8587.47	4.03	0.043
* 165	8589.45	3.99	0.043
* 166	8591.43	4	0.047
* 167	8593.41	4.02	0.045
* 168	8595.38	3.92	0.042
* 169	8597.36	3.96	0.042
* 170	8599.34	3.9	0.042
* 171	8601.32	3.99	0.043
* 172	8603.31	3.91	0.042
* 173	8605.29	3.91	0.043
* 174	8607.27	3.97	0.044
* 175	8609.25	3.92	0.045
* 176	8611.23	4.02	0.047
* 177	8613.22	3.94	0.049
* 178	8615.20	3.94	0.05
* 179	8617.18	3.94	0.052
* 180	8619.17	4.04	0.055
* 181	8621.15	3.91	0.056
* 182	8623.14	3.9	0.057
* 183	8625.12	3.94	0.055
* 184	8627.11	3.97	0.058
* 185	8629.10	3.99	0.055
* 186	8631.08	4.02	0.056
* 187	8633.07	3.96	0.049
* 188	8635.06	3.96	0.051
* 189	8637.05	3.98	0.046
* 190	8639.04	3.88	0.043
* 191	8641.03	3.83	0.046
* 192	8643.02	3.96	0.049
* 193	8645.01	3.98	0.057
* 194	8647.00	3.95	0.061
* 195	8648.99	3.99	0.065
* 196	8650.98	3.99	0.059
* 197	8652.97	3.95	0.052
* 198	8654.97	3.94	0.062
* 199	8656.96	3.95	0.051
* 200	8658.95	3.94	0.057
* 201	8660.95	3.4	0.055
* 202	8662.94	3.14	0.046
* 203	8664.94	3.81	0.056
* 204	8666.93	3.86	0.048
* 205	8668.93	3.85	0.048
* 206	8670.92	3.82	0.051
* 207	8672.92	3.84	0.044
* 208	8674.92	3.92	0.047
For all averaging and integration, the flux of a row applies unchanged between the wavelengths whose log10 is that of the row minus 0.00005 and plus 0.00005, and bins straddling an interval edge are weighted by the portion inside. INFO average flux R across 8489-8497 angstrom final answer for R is 4.04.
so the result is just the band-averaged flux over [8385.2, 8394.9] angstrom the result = 4.19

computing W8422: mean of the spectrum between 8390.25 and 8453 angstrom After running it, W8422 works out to 4.14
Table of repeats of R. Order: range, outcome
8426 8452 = 4.13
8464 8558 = 4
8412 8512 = 4.08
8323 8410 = 4.19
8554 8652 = 3.97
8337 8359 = 4.19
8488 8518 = 4.03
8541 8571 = 3.9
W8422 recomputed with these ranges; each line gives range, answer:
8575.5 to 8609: 3.98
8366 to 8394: 4.19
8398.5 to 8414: 4.15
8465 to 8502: 4.05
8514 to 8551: 3.92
